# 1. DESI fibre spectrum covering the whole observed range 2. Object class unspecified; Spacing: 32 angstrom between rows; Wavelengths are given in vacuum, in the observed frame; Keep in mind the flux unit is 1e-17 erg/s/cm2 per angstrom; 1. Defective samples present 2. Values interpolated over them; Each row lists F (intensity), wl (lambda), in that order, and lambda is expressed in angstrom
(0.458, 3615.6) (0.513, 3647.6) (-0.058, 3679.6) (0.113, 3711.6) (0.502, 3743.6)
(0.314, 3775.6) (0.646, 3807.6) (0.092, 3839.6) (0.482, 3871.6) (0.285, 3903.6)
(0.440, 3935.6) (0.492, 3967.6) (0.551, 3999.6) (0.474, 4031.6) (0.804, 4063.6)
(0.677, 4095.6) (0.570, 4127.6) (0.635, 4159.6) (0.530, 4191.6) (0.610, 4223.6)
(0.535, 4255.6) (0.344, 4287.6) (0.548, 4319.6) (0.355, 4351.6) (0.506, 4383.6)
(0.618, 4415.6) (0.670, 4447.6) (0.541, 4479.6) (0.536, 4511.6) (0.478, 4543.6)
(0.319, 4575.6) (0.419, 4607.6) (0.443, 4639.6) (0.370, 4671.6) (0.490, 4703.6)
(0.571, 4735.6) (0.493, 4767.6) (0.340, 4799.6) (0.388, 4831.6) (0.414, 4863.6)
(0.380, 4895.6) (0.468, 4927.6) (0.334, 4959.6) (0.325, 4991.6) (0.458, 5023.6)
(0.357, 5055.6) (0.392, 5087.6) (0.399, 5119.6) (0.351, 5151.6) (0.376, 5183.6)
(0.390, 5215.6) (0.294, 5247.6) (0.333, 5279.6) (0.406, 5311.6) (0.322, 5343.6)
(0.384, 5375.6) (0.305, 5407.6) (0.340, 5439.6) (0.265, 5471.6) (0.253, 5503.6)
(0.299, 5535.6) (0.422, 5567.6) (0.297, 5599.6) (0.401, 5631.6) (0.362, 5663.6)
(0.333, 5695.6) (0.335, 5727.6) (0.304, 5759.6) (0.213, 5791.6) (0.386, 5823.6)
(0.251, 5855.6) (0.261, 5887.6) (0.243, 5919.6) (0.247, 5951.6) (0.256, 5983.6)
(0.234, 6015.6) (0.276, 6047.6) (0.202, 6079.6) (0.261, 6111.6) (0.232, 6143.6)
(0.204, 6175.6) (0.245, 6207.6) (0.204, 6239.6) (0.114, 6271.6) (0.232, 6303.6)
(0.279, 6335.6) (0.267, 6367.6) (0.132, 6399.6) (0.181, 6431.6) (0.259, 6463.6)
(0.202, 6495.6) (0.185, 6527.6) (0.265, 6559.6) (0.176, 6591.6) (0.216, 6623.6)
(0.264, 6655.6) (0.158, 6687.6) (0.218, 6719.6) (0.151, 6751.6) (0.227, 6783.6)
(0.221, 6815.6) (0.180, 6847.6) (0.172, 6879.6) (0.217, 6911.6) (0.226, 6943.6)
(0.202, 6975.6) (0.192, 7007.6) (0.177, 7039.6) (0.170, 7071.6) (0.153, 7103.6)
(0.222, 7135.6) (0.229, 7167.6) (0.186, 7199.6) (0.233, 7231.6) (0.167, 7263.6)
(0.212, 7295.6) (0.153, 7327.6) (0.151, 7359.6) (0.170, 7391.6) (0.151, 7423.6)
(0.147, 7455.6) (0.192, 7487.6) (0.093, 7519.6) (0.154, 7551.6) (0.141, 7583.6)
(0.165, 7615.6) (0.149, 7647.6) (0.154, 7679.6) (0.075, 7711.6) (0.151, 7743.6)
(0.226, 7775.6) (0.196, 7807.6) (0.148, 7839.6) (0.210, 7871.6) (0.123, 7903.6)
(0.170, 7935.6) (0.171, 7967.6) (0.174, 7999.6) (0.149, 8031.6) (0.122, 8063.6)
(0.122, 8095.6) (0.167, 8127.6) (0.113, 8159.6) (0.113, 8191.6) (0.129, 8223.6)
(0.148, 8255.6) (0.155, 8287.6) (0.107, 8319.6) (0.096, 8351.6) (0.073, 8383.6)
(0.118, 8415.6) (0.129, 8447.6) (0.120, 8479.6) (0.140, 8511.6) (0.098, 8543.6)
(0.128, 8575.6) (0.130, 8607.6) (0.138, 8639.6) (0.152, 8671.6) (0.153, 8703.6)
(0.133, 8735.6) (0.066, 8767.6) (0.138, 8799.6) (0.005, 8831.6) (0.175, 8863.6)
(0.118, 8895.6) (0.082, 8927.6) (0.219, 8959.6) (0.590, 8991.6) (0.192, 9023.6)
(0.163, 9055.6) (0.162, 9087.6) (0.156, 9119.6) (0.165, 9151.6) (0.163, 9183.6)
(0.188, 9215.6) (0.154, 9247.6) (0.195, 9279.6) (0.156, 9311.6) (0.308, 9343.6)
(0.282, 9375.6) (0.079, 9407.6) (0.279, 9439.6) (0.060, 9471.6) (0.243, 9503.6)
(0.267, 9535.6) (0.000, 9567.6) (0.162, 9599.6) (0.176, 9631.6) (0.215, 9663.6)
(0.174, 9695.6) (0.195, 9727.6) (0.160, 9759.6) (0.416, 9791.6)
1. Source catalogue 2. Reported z 1.41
